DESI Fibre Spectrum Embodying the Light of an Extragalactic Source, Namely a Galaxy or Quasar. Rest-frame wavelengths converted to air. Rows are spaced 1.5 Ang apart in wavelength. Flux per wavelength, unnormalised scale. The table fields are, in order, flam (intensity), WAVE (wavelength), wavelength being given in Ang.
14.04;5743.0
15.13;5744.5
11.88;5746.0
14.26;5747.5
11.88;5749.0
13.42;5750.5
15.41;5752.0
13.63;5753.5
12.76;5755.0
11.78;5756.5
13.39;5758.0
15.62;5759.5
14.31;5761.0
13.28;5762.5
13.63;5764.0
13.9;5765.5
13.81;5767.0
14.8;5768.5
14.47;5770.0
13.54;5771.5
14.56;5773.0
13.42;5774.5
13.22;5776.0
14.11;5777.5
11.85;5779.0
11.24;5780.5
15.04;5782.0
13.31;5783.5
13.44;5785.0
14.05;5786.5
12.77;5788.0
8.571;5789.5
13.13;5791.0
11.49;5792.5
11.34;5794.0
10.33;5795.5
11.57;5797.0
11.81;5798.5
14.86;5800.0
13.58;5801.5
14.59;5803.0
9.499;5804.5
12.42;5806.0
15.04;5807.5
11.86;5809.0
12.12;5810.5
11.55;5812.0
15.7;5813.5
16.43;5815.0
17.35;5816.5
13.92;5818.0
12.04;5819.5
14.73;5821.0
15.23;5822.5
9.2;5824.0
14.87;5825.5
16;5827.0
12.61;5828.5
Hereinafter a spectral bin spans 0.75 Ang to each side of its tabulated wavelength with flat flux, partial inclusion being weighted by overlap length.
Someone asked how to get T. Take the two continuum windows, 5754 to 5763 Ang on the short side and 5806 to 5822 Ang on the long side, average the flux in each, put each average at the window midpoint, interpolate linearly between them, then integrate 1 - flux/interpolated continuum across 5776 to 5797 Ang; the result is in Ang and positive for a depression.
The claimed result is 2.2 Ang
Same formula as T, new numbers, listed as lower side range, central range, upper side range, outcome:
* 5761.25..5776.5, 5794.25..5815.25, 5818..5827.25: 1.3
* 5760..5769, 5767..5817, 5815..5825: 3.1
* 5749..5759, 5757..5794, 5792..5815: -0.8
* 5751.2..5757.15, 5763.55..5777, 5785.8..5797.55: -1.4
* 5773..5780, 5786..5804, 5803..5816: 1.3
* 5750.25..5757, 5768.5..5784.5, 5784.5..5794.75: -1.2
